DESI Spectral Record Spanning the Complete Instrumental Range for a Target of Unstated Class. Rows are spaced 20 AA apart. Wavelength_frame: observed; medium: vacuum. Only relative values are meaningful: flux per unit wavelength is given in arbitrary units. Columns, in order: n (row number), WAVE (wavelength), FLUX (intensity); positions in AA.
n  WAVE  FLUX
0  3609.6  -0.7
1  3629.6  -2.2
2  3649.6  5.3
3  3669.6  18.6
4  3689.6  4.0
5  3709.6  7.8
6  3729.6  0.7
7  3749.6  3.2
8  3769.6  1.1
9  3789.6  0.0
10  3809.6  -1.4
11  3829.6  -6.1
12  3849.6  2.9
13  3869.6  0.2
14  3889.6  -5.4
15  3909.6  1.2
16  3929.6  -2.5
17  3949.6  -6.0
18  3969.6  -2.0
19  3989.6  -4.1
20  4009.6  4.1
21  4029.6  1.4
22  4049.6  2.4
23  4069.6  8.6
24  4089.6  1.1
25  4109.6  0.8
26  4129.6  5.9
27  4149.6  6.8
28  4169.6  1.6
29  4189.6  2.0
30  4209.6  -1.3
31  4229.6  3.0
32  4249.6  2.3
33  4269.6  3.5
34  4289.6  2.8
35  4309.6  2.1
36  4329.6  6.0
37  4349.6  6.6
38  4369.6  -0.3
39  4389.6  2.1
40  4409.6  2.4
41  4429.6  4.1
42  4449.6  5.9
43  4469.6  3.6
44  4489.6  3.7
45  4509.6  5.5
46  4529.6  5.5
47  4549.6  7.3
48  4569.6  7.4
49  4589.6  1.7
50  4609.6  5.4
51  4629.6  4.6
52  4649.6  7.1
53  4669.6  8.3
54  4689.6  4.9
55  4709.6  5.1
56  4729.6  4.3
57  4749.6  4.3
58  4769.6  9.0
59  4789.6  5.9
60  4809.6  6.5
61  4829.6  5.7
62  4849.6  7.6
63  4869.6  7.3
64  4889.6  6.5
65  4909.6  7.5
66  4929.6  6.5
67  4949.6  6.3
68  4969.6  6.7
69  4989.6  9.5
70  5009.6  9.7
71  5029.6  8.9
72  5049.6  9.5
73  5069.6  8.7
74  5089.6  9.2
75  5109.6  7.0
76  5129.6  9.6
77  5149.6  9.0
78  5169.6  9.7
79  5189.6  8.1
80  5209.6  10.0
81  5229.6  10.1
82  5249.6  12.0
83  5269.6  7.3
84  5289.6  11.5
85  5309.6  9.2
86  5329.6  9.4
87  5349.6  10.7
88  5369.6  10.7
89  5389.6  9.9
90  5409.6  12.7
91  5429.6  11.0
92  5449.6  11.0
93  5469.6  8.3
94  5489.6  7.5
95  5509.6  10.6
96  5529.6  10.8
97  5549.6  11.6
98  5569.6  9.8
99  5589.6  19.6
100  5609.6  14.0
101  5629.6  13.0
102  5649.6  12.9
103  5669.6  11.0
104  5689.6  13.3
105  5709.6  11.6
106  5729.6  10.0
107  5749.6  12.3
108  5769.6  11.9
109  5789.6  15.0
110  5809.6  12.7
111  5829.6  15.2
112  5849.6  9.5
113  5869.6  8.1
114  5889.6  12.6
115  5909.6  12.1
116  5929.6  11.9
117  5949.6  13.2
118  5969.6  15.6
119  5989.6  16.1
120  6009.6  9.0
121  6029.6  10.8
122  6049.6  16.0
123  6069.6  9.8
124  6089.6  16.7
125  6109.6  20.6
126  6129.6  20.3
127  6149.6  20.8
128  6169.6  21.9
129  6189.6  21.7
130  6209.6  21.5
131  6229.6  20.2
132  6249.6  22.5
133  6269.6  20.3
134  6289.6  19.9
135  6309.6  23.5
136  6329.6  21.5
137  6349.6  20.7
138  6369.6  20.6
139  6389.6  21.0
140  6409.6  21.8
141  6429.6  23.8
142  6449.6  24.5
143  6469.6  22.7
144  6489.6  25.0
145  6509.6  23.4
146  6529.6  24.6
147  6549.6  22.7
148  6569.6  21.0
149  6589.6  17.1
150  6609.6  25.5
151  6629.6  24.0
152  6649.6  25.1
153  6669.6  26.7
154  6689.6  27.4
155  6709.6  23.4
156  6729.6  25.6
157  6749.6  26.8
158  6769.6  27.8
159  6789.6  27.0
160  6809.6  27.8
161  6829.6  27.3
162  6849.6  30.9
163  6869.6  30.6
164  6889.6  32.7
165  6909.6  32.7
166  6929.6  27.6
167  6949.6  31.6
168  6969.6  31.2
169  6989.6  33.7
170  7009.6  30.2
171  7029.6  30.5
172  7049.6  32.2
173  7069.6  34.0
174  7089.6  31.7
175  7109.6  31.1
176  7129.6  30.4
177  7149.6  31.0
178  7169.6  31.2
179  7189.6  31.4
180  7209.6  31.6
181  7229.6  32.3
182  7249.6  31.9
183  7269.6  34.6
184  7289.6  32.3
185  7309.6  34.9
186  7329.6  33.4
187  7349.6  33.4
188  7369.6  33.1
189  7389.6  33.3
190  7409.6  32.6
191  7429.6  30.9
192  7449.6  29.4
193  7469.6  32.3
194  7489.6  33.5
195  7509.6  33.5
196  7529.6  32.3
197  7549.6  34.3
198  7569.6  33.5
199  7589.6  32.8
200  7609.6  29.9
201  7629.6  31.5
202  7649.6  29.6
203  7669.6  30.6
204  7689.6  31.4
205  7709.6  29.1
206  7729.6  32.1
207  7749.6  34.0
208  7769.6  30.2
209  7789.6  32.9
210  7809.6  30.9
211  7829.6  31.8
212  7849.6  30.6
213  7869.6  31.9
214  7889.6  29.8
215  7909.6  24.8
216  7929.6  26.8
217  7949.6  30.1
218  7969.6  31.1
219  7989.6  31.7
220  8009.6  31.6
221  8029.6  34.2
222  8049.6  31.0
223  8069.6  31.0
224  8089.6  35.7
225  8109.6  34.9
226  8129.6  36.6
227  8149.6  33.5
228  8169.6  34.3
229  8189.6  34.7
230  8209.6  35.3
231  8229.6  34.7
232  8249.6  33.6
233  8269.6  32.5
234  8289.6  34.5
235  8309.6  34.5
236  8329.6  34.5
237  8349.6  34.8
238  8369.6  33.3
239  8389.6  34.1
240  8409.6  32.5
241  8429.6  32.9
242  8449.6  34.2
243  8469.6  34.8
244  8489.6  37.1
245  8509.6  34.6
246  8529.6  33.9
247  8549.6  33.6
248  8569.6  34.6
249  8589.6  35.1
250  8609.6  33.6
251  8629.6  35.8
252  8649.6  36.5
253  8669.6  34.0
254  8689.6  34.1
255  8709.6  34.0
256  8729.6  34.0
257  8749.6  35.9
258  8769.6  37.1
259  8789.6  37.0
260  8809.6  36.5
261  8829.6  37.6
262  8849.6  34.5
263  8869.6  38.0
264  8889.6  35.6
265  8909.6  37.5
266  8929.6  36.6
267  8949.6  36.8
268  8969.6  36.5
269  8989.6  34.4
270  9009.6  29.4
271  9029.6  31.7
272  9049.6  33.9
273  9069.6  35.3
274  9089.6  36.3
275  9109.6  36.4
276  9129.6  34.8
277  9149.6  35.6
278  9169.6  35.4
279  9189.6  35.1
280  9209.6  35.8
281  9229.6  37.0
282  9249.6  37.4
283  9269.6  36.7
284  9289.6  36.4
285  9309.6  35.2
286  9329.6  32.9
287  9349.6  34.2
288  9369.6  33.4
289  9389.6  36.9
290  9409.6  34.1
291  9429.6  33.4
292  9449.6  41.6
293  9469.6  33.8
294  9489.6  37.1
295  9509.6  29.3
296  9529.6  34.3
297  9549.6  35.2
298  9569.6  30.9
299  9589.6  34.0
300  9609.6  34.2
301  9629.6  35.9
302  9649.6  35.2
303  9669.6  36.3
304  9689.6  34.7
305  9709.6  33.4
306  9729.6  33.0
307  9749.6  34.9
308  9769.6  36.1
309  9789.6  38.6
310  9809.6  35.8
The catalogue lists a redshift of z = 0.53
